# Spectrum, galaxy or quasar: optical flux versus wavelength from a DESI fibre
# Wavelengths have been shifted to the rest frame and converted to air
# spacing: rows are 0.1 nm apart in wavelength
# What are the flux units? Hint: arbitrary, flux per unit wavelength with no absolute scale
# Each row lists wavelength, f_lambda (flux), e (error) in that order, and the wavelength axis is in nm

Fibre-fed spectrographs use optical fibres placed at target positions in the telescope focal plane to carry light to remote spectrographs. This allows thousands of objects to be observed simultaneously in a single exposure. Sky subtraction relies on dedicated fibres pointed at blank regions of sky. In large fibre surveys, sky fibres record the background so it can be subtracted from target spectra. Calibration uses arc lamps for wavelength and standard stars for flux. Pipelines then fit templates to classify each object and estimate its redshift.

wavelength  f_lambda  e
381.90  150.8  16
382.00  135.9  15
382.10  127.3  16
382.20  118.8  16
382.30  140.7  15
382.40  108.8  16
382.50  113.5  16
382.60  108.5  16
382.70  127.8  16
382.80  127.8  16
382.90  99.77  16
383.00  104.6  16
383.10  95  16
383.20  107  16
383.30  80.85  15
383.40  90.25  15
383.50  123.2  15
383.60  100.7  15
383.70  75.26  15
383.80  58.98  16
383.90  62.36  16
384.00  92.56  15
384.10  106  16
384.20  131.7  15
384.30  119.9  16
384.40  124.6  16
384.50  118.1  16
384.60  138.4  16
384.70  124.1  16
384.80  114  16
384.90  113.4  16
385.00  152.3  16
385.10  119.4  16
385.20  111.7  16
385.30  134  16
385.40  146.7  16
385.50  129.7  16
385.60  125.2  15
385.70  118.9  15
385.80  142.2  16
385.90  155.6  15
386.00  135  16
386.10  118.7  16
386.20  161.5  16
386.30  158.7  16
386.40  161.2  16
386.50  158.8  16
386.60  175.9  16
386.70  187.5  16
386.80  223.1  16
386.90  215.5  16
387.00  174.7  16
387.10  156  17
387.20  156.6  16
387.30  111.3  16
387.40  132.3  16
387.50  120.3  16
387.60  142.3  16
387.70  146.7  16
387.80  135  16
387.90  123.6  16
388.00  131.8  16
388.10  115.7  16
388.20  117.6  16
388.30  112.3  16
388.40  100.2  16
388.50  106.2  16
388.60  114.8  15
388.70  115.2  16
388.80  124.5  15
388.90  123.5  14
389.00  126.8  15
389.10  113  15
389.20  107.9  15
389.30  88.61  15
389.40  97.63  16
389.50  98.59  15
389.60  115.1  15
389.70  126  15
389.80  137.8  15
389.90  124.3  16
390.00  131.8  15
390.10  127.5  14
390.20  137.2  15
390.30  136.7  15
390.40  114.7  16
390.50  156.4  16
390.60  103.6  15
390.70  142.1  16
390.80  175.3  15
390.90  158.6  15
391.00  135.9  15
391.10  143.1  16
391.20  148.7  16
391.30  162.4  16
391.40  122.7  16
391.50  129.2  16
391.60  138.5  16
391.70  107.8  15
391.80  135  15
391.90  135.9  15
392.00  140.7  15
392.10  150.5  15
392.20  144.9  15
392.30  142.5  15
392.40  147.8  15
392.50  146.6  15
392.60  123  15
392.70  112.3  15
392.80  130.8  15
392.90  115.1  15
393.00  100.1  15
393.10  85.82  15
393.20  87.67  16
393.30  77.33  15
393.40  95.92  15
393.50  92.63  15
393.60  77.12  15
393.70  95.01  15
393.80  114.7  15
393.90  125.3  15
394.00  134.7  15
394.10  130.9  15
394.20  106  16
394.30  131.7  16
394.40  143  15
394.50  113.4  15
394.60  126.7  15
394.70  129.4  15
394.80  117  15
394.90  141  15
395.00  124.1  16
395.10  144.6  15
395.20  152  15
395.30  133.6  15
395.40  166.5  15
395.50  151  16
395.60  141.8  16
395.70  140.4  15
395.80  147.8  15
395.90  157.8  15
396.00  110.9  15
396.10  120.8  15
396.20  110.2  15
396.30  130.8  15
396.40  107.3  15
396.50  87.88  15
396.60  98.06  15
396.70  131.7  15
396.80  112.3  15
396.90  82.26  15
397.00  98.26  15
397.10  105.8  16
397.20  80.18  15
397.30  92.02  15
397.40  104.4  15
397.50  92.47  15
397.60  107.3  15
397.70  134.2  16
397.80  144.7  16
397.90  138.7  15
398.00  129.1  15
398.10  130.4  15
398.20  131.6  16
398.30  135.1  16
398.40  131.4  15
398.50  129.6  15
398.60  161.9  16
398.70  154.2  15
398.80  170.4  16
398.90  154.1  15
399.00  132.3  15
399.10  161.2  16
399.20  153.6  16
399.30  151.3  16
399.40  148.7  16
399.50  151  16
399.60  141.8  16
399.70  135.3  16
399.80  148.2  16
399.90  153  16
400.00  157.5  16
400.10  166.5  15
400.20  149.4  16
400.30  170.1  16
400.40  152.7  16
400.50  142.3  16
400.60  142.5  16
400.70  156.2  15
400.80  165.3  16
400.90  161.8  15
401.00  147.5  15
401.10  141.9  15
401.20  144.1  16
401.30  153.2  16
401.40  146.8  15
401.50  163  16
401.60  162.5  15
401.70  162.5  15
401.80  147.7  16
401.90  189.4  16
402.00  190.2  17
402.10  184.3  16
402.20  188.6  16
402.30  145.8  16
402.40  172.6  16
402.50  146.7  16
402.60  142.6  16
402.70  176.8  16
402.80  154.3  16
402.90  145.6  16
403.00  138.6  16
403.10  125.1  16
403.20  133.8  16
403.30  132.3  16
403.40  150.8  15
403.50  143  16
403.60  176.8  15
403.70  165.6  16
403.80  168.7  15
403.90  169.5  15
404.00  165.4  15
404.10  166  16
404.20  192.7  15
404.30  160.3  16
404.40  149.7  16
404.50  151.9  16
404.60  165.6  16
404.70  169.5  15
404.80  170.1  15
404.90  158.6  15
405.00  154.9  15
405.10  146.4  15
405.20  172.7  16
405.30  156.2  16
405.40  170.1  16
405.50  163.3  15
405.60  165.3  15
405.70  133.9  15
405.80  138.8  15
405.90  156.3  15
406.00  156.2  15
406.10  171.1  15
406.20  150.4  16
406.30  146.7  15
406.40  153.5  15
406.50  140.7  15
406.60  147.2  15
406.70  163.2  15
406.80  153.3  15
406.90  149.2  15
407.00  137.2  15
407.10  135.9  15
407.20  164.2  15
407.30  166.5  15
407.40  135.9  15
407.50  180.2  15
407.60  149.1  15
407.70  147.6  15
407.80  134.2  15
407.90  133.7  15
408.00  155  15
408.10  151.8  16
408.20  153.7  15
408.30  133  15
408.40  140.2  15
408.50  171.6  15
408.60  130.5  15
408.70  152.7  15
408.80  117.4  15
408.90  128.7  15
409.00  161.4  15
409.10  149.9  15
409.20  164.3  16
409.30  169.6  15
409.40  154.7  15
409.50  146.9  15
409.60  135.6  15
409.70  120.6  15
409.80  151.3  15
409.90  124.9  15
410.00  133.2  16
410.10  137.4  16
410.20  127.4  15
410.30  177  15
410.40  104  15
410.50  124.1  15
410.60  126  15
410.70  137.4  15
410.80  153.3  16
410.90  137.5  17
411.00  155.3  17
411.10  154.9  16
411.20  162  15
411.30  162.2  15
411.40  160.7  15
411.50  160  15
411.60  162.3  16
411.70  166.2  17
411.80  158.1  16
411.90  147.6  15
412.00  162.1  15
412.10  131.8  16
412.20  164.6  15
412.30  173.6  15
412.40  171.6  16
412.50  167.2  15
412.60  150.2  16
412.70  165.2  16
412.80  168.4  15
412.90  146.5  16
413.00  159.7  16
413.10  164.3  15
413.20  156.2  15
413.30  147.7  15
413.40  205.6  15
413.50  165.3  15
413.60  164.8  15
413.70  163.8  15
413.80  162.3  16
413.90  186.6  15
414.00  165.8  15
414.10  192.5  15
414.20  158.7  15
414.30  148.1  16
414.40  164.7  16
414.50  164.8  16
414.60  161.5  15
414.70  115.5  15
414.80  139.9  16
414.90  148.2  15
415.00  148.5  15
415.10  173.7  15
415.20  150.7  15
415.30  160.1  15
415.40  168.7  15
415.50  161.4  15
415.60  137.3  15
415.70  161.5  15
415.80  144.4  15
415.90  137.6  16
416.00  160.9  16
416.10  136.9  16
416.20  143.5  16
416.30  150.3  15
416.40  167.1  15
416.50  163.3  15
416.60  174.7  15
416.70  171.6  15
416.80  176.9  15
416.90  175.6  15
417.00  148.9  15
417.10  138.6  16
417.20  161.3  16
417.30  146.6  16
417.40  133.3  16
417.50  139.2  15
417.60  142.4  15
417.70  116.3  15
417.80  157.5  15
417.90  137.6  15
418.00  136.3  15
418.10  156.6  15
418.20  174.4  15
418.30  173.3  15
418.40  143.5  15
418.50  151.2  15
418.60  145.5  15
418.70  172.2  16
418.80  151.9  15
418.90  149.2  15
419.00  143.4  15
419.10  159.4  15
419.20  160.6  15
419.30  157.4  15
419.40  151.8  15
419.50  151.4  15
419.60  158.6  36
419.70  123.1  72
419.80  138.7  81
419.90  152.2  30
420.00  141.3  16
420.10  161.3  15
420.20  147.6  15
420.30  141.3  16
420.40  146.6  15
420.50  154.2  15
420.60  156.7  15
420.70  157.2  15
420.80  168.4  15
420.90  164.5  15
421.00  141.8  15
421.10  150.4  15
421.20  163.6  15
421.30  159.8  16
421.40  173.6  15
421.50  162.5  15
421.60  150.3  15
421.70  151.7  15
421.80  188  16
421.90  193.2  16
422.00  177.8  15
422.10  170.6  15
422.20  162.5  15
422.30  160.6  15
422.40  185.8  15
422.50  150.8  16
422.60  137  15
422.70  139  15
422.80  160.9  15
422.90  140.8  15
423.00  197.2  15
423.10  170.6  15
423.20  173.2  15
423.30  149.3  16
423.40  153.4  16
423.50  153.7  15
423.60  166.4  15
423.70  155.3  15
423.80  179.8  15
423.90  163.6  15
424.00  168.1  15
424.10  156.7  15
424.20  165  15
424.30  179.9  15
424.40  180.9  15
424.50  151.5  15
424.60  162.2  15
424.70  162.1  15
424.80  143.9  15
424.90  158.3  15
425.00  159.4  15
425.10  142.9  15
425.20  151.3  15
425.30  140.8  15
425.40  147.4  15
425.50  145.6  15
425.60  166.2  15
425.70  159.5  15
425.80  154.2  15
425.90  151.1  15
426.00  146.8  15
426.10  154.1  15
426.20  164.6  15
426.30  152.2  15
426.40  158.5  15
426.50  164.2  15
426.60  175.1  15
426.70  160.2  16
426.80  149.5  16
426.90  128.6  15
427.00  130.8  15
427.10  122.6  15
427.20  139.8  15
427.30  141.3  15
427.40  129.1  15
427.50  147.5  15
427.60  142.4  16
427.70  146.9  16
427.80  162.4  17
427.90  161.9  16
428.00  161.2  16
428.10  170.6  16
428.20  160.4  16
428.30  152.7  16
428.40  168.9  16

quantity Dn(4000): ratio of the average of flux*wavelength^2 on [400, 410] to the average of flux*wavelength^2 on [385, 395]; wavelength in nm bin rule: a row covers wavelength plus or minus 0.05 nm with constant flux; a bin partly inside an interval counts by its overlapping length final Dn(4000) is 1.27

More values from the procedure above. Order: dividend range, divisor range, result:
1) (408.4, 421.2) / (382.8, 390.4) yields 1.40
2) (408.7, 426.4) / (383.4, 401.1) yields 1.35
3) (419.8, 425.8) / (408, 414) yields 1.11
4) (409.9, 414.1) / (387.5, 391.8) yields 1.38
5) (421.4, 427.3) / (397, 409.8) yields 1.17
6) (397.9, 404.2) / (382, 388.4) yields 1.30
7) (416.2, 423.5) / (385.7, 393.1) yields 1.35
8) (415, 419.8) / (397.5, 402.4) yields 1.10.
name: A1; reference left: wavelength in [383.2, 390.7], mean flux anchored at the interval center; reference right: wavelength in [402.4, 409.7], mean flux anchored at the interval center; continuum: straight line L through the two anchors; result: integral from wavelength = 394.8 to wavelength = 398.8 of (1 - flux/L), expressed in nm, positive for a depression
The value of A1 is 0.41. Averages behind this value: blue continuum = 127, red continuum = 153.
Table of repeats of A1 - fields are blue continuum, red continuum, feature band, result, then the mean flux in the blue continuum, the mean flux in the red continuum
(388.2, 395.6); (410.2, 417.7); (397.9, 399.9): -0.148 nm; 125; 156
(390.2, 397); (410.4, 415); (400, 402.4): -0.368 nm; 126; 157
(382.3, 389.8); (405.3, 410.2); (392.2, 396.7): 0.392 nm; 125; 148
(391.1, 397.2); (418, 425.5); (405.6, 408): -0.189 nm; 123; 158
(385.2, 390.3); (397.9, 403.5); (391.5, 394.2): 0.430 nm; 135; 152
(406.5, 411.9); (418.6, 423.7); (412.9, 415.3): -0.148 nm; 147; 158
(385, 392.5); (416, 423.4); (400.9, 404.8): -0.373 nm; 136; 156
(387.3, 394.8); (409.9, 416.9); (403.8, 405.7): -0.260 nm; 124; 156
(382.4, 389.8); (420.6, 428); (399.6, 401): -0.165 nm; 125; 158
